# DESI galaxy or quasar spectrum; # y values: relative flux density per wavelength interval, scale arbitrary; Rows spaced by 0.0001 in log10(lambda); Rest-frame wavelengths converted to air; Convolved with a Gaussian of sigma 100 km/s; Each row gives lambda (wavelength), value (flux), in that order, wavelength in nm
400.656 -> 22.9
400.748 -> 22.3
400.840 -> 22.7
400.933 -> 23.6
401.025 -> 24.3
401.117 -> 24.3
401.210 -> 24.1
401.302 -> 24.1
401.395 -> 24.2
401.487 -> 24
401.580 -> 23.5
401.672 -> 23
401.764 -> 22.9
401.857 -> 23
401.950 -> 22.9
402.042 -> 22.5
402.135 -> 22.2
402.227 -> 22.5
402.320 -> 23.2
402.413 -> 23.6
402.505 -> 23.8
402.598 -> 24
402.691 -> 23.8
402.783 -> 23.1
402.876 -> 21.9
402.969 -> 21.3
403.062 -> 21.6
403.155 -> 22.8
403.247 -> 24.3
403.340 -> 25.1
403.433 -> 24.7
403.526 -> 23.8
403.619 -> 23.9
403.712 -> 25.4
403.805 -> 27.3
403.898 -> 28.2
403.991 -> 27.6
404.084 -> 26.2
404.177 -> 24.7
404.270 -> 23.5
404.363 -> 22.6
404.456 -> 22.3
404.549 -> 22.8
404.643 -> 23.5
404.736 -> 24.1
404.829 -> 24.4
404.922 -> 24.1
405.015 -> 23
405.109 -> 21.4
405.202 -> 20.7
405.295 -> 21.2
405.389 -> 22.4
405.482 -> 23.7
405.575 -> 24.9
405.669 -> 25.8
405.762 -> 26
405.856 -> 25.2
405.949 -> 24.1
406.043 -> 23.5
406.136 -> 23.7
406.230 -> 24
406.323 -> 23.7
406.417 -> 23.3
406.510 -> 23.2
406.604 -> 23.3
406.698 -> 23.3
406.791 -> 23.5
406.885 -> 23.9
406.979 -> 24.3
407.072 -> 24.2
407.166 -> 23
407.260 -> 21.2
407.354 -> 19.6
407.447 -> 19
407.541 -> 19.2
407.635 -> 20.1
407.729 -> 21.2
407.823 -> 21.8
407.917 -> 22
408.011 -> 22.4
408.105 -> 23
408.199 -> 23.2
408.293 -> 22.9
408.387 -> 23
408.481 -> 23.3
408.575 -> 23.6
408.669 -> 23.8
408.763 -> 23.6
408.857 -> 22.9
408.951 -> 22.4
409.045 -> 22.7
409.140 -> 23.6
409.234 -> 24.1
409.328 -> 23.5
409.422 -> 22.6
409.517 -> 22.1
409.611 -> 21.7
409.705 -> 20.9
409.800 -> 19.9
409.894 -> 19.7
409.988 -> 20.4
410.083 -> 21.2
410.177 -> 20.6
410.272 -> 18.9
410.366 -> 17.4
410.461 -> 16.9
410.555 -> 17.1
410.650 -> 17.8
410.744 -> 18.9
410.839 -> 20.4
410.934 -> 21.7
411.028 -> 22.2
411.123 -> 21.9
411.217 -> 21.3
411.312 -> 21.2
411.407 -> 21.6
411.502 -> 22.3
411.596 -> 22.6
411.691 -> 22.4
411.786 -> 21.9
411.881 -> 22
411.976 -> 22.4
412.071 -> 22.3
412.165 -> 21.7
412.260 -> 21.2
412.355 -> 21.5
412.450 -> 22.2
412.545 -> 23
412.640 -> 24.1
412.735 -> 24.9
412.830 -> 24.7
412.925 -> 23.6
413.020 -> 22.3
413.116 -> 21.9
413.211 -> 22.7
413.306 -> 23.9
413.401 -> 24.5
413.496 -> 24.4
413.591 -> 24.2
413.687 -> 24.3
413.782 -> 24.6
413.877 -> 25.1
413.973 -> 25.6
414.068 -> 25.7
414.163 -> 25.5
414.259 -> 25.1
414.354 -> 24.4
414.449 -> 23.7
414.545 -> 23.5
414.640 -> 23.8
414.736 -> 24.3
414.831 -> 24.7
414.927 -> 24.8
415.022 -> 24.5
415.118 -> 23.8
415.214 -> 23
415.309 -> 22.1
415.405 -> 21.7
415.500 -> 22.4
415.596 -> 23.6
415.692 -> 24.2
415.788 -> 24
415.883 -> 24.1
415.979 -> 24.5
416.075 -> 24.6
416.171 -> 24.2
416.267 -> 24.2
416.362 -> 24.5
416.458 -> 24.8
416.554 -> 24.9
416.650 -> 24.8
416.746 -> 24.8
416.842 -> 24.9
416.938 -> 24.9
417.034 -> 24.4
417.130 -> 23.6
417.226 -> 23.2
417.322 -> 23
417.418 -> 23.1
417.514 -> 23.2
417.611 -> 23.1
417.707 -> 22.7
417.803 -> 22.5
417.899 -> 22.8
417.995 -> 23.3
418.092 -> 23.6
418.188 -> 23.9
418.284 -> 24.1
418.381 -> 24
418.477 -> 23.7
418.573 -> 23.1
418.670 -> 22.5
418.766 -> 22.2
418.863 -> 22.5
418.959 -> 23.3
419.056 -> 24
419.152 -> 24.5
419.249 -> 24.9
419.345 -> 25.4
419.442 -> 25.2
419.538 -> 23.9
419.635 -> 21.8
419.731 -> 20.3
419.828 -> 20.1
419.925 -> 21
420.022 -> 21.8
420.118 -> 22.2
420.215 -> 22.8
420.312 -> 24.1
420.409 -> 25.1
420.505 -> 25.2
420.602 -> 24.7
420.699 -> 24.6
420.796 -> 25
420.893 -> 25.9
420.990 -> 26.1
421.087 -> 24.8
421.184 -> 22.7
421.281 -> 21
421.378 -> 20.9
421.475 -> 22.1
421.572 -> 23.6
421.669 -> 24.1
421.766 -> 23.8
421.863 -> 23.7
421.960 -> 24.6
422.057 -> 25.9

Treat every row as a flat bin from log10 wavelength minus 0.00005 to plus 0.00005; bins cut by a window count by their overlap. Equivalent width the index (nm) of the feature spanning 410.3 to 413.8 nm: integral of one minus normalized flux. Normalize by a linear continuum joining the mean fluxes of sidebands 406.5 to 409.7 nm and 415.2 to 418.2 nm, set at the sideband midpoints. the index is 0.17 nm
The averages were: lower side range 22.5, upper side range 23.7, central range 22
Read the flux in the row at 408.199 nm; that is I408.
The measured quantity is 23.2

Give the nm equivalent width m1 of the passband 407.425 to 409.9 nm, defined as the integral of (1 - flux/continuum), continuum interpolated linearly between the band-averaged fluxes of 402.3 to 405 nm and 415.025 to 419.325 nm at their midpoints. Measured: 0.17 nm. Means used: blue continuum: 24.1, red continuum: 23.7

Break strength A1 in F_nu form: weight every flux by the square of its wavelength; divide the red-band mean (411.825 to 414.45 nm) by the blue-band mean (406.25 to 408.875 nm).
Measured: 1.08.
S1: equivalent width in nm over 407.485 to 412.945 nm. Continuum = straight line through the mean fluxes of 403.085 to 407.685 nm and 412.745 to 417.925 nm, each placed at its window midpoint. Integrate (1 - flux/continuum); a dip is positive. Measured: 0.47 nm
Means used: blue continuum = 23.6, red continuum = 24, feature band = 21.7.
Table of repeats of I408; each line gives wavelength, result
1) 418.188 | 23.9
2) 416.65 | 24.8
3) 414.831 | 24.7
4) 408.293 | 22.9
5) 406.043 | 23.5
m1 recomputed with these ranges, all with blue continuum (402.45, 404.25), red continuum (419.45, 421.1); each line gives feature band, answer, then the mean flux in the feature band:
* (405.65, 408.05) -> 0.14 nm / 22.8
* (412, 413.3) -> 0.06 nm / 22.8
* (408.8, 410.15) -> 0.12 nm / 22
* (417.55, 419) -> 0.03 nm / 23.1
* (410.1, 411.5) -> 0.24 nm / 20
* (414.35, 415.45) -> 0.01 nm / 23.7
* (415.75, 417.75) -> -0.03 nm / 24.1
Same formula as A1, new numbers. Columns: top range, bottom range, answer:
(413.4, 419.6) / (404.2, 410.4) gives 1.11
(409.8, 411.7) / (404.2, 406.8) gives 0.89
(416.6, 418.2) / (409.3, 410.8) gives 1.23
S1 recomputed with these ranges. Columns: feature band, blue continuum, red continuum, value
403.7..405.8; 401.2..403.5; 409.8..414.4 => -0.10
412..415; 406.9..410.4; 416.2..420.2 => -0.15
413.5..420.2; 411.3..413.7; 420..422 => -0.12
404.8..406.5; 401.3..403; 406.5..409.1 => -0.07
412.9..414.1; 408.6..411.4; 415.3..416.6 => -0.07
